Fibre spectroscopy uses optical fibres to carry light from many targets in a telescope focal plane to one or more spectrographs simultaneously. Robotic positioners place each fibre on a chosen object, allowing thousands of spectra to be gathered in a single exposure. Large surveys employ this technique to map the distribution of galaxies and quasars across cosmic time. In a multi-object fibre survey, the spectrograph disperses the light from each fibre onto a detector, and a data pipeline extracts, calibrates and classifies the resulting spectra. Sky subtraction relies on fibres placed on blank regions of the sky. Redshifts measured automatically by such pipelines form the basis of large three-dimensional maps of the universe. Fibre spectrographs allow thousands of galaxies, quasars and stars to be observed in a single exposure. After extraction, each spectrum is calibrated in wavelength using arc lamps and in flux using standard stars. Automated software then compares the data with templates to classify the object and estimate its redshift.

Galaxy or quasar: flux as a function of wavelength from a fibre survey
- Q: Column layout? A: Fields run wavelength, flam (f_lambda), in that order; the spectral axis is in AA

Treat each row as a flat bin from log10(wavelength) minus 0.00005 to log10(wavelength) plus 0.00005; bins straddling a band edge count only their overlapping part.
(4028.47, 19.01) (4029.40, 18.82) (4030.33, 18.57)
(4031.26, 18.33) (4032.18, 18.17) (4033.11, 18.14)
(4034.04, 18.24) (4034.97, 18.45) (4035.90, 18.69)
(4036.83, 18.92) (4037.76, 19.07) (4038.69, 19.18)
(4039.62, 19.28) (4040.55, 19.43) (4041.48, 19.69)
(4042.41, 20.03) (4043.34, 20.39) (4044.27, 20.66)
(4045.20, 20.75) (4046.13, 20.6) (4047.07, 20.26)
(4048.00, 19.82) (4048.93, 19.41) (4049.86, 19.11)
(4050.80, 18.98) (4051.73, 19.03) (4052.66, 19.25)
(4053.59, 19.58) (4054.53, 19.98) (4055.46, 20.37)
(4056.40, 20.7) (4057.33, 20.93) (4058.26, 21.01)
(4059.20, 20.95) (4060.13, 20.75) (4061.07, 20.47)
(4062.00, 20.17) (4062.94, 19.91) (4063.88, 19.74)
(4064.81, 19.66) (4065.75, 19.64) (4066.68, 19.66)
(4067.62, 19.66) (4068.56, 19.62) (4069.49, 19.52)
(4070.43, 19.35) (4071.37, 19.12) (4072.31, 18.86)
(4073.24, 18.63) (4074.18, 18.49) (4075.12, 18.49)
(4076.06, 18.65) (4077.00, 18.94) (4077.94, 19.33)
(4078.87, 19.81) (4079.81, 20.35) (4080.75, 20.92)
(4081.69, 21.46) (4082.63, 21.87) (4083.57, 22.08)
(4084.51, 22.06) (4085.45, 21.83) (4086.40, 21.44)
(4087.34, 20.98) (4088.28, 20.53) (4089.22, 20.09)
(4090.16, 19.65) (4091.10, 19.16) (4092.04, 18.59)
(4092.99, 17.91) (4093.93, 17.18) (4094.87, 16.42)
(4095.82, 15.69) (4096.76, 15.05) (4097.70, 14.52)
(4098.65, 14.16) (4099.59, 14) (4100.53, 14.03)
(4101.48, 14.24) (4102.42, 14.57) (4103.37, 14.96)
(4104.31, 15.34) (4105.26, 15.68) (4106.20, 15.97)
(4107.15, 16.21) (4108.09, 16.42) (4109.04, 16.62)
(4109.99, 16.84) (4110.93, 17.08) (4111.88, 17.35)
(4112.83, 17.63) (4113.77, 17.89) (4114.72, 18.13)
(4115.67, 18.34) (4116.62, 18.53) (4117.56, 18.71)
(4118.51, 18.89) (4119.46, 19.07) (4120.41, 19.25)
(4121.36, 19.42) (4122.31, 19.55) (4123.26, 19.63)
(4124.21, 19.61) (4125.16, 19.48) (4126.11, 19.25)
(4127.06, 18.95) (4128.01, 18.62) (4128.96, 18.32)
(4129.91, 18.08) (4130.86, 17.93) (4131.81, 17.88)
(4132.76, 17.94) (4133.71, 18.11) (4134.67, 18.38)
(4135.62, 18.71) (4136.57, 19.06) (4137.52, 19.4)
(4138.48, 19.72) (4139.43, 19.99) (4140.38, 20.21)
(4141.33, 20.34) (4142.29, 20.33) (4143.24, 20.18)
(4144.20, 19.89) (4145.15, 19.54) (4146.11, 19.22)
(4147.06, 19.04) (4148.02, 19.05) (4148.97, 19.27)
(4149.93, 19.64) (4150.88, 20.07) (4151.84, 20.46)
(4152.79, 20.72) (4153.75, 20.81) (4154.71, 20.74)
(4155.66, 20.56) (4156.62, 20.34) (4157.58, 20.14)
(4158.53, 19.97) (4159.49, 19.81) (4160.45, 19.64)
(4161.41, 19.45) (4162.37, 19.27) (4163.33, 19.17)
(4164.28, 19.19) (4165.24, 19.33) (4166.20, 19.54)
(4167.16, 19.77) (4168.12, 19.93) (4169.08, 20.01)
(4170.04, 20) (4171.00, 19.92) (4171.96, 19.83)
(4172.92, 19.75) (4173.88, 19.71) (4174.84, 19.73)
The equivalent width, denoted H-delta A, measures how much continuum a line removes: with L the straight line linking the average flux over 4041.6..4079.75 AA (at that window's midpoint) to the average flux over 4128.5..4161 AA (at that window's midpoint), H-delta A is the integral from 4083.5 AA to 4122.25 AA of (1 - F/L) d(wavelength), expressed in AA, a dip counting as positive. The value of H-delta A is 4.0 AA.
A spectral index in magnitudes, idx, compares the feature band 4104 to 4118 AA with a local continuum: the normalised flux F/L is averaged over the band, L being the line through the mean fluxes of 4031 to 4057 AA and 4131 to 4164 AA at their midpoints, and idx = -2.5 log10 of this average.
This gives 0.14 mag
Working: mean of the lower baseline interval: 19.5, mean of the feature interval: 17.1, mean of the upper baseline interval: 19.6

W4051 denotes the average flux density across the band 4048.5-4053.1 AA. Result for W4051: 19.2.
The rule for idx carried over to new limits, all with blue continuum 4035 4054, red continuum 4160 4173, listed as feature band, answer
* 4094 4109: 0.273 mag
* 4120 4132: 0.038 mag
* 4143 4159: -0.020 mag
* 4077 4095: -0.029 mag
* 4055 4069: -0.034 mag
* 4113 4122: 0.053 mag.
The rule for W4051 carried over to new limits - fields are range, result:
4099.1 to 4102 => 14.1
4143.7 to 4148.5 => 19.3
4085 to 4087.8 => 21.4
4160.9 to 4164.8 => 19.3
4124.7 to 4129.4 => 18.9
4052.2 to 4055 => 19.6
